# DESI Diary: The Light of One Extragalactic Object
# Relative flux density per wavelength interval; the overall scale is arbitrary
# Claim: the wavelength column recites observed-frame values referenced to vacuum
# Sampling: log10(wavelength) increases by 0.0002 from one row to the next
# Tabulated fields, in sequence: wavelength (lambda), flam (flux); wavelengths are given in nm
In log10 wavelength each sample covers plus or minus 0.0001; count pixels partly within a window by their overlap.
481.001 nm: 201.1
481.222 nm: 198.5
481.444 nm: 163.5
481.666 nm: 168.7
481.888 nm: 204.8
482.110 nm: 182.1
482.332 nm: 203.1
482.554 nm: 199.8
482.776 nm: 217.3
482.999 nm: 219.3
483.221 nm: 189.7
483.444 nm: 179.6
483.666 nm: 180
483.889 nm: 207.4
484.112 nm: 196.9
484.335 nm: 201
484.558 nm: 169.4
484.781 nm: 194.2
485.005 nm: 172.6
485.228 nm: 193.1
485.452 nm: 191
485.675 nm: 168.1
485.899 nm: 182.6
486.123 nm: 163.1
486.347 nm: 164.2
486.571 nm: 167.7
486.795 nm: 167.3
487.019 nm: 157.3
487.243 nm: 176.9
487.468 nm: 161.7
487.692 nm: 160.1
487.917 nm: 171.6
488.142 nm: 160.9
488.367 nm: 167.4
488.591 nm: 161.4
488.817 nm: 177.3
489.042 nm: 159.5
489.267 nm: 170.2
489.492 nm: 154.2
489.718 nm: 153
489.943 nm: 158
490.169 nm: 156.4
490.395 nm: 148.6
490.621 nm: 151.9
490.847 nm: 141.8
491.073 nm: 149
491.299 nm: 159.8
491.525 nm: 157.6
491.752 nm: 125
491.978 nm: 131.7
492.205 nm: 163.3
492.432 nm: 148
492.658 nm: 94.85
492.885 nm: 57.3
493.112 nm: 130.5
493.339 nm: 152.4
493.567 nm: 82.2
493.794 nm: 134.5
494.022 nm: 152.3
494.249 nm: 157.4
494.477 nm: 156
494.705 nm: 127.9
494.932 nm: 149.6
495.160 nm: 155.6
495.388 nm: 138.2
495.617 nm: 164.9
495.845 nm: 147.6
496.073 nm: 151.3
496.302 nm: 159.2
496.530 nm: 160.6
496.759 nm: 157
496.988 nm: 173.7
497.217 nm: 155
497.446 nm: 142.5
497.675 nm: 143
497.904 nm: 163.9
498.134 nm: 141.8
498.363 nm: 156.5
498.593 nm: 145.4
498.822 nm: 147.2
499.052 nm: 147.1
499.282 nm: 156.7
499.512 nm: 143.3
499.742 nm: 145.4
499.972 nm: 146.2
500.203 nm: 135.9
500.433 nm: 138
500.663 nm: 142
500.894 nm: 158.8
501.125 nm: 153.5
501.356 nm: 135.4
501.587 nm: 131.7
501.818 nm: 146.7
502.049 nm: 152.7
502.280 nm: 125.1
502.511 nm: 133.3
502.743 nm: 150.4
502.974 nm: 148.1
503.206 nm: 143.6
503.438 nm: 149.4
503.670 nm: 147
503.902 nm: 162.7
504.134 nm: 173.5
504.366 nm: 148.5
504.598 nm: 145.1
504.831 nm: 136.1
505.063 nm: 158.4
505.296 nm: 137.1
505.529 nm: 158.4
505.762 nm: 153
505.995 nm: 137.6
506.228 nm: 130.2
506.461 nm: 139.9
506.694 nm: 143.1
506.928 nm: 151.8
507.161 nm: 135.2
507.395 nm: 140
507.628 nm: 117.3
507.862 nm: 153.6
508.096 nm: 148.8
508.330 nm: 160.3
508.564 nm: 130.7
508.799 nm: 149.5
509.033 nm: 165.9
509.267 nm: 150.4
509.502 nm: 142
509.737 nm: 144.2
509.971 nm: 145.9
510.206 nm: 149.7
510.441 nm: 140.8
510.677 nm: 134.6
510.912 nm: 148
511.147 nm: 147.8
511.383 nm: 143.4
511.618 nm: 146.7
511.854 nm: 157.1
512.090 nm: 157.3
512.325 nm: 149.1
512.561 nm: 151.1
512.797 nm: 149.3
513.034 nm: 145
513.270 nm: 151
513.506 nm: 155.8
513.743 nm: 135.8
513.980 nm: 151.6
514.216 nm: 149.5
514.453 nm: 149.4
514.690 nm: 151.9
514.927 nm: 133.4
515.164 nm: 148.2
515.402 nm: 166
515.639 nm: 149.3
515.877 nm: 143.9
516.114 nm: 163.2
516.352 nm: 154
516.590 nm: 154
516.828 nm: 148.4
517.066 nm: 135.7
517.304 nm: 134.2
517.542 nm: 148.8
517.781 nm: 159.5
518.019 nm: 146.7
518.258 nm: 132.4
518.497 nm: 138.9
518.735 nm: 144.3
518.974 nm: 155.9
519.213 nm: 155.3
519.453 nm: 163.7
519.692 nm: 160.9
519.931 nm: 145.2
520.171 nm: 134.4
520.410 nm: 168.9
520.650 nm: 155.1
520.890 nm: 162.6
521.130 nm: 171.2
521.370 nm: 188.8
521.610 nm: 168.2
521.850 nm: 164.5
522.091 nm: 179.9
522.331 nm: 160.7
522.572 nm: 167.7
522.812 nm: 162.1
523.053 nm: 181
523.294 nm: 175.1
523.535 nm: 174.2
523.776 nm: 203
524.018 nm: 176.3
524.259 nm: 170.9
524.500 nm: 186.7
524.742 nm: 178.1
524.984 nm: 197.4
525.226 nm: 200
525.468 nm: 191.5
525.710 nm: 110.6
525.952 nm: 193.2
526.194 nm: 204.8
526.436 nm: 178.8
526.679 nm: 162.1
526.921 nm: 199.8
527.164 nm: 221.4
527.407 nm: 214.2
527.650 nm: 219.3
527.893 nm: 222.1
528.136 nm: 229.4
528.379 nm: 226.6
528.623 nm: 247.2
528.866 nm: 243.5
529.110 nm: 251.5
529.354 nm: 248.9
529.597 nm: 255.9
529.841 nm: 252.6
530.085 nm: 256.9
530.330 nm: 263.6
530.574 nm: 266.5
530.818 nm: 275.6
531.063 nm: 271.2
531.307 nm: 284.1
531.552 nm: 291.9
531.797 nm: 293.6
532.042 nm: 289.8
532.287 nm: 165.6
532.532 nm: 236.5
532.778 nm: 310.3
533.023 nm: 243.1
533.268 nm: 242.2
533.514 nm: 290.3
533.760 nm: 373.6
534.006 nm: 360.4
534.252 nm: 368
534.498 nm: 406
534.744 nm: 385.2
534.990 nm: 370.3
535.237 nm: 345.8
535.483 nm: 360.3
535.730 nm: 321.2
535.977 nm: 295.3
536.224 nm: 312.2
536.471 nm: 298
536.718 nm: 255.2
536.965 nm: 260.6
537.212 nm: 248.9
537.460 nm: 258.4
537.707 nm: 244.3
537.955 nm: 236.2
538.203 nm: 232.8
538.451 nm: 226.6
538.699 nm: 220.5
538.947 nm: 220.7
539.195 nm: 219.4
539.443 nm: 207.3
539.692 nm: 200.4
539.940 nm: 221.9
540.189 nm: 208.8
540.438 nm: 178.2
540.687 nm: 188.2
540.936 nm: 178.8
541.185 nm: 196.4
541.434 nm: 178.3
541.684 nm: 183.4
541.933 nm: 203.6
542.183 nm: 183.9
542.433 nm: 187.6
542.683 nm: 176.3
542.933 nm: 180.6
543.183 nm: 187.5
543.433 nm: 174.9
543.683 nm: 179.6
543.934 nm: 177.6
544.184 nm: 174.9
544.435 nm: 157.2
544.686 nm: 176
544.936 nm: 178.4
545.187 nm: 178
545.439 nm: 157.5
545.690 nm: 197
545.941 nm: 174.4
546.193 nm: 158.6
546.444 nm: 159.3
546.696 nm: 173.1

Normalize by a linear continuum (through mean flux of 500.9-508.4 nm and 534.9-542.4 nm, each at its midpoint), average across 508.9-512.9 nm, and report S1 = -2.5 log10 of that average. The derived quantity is 0.100 mag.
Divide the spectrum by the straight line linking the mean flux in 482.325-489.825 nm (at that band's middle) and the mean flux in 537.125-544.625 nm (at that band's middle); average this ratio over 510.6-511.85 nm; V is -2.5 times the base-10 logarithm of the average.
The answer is 0.28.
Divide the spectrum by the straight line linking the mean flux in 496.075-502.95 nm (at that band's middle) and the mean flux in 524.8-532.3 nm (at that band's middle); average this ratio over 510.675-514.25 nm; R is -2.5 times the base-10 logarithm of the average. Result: 0.24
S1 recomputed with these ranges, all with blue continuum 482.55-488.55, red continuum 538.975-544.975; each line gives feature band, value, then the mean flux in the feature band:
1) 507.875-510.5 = 0.23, 148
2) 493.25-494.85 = 0.30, 138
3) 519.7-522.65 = 0.13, 164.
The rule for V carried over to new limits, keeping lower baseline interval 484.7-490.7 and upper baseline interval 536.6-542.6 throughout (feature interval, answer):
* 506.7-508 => 0.30 mag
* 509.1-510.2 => 0.26 mag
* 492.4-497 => 0.23 mag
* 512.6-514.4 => 0.27 mag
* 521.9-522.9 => 0.18 mag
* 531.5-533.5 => -0.24 mag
